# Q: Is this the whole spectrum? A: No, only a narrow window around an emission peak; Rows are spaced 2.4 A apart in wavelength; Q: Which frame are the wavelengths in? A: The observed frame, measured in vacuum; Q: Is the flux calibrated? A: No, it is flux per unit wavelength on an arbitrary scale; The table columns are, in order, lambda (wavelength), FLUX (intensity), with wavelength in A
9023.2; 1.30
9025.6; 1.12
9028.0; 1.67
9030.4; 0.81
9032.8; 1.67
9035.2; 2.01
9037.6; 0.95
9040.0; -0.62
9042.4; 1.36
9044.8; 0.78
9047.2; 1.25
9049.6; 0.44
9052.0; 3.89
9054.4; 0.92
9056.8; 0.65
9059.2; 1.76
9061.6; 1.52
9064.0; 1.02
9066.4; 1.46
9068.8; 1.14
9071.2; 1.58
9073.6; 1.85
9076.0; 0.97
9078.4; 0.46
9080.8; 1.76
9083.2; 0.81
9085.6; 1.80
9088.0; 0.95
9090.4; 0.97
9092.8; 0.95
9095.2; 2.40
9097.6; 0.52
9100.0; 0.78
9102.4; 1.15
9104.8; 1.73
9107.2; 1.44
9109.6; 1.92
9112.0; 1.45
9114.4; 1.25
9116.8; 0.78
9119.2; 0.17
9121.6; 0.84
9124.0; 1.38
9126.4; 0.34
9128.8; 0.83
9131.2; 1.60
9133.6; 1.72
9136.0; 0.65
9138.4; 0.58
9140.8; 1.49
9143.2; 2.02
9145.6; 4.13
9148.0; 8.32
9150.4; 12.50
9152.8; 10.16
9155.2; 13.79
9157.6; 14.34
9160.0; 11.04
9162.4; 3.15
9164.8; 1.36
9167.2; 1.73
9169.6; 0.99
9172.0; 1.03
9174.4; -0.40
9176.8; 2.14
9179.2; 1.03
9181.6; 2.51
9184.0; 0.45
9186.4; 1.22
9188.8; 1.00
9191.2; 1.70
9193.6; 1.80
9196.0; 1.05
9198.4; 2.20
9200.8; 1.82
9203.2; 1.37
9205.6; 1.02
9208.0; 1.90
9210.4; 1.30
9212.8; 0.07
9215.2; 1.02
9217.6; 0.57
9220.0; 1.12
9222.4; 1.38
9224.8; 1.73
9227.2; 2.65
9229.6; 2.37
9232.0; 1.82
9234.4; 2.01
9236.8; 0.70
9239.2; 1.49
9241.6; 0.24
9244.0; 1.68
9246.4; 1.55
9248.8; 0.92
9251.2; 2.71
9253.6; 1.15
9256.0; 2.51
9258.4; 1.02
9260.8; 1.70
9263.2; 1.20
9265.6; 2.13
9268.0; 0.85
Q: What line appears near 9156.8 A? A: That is [O II]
